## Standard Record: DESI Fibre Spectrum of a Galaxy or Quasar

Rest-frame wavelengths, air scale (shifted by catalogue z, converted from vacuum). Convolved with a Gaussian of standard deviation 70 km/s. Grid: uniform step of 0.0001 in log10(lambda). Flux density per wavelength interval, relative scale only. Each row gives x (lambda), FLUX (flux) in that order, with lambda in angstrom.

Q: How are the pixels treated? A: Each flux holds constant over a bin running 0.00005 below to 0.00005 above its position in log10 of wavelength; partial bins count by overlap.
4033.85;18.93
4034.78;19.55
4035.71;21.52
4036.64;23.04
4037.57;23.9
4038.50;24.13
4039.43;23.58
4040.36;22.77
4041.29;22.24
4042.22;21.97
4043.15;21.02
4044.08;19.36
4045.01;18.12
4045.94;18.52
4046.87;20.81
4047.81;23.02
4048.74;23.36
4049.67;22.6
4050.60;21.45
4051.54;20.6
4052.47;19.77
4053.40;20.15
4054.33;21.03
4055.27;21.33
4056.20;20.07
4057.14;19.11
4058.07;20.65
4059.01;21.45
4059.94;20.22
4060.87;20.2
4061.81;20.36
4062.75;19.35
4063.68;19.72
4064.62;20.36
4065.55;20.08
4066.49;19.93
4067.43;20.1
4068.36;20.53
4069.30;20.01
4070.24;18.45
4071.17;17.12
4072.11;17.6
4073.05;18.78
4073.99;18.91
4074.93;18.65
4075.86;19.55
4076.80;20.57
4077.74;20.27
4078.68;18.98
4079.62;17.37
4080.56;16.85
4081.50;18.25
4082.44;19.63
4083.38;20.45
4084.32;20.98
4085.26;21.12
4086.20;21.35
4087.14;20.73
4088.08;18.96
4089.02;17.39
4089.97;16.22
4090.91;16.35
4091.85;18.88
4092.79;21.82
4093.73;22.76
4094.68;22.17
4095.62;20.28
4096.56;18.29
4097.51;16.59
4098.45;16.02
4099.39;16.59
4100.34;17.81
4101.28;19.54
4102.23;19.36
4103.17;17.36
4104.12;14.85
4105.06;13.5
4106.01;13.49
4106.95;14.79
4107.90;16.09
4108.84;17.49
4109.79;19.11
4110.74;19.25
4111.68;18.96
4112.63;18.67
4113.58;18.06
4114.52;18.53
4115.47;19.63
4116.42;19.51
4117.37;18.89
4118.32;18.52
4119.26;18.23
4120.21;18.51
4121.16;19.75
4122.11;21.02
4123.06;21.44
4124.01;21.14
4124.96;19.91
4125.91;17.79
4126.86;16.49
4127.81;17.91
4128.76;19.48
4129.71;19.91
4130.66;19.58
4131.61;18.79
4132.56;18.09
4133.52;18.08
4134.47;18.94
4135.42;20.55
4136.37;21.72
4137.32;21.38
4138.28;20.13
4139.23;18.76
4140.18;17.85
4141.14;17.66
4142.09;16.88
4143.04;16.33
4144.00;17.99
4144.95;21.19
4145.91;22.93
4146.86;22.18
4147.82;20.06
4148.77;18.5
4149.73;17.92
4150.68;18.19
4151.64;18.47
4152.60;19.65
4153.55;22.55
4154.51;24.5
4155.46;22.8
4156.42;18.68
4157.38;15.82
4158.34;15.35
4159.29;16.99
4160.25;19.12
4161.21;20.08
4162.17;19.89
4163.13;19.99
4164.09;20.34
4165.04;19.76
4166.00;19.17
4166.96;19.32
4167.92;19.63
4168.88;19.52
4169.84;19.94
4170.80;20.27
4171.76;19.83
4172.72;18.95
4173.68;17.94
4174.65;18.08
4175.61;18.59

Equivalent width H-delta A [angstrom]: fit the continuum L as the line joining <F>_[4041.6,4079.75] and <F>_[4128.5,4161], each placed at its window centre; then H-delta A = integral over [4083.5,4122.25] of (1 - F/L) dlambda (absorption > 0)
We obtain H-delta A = 2.4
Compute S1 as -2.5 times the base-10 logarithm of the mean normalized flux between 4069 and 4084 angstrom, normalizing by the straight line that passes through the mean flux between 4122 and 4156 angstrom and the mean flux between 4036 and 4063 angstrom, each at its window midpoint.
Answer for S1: 0.10 mag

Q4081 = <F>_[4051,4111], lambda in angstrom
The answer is 19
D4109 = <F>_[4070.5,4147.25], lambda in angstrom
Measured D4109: 18.8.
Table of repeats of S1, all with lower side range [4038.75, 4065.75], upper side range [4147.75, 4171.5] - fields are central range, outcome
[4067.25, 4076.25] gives 0.09 mag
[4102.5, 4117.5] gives 0.16 mag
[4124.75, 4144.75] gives 0.06 mag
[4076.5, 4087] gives 0.04 mag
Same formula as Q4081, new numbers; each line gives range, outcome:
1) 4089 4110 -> 17.7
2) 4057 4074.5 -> 19.6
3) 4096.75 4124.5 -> 18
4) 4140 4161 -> 19.2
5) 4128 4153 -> 19.3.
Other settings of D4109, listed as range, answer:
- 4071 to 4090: 19.1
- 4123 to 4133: 19.1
